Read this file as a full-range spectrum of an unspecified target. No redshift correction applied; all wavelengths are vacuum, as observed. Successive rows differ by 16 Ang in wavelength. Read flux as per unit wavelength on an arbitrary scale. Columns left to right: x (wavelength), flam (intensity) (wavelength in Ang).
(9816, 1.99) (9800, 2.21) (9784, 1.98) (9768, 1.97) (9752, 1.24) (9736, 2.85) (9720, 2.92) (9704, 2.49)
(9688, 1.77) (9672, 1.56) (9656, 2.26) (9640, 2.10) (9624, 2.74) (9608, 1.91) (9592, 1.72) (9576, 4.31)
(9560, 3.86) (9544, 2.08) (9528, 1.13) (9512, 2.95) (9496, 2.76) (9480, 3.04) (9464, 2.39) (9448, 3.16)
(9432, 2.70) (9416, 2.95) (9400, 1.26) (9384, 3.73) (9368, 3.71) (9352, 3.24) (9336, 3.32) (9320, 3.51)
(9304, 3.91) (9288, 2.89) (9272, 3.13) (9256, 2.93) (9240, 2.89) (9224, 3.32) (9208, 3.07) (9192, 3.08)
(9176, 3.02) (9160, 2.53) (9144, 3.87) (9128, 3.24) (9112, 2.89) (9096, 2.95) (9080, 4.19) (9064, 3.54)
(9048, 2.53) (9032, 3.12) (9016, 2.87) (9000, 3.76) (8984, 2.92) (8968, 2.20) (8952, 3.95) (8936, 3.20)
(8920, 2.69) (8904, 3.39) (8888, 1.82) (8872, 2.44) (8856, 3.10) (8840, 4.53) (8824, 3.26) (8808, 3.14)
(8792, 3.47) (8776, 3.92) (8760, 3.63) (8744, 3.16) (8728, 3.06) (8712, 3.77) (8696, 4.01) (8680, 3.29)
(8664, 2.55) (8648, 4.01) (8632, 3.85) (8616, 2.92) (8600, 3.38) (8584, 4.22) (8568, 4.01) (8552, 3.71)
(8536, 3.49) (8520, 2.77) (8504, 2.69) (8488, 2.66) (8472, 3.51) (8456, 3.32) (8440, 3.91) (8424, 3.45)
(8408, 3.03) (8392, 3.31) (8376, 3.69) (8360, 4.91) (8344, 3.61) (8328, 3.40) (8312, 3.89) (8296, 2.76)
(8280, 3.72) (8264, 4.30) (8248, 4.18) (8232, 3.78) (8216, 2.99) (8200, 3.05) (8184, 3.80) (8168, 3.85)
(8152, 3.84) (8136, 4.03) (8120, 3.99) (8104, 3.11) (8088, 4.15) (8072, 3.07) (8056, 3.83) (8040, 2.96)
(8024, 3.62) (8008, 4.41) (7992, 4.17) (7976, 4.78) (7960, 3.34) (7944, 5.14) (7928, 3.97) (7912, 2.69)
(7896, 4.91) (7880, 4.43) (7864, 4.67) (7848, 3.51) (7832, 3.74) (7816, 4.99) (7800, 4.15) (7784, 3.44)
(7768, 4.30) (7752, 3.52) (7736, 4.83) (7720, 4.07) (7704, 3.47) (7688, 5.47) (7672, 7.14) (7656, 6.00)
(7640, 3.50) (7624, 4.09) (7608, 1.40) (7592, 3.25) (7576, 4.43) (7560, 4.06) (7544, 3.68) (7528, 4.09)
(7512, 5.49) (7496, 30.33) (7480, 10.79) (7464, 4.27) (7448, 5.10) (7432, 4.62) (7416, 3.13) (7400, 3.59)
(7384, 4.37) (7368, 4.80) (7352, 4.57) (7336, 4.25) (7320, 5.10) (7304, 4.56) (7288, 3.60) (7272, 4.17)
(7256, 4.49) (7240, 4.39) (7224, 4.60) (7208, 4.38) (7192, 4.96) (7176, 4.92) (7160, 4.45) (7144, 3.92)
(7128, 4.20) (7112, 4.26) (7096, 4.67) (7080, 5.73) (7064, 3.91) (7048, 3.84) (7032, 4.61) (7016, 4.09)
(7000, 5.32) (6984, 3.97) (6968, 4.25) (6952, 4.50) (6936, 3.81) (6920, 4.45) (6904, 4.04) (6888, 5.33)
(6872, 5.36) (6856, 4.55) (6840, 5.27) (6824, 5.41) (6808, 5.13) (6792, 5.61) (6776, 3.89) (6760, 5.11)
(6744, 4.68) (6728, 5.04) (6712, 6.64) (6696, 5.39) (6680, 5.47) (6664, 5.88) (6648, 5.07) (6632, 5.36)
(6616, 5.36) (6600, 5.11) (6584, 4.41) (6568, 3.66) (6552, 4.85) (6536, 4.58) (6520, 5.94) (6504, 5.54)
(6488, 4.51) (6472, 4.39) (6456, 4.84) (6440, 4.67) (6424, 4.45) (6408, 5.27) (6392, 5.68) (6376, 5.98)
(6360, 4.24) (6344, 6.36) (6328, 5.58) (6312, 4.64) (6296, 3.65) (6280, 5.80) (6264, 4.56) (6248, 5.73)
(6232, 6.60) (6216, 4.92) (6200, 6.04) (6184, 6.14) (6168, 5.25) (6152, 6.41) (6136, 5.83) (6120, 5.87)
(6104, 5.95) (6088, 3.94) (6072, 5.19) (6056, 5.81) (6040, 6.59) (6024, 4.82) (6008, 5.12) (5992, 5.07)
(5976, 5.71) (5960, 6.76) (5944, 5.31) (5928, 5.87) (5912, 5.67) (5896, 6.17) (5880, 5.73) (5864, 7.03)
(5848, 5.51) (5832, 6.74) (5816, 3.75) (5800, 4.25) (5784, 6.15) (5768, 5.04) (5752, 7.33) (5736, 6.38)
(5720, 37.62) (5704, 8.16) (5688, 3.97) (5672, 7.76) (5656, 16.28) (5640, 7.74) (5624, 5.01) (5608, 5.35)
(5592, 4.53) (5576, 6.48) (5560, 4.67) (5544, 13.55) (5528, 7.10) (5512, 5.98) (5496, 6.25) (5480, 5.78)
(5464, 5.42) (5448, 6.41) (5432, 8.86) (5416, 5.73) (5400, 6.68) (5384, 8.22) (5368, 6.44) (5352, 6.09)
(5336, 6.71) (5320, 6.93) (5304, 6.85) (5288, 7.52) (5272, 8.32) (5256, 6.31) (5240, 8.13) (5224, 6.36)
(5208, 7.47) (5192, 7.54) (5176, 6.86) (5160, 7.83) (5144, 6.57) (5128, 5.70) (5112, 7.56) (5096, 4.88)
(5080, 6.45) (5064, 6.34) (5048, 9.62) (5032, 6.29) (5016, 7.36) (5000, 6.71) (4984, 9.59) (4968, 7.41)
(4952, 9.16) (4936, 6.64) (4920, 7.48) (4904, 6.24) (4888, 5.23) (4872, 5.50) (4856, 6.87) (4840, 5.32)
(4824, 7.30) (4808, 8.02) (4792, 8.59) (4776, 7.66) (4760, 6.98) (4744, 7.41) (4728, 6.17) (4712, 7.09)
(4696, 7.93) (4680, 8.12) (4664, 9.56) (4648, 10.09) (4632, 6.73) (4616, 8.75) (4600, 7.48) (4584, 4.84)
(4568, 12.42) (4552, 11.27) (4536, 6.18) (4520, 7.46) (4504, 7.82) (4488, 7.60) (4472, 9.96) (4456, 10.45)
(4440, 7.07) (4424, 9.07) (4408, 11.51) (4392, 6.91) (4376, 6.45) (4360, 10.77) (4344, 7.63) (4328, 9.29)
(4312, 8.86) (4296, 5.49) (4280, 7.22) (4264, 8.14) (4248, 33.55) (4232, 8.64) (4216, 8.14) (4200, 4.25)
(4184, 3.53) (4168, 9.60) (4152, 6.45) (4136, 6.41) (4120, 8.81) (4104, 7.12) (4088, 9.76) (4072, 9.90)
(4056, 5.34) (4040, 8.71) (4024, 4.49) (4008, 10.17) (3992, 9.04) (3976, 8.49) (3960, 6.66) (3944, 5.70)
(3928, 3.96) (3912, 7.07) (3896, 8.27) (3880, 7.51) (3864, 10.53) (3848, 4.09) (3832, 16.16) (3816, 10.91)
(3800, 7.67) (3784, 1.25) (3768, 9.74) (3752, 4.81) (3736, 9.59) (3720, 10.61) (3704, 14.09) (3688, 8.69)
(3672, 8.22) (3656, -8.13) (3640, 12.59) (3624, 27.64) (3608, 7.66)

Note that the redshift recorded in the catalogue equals 0.141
